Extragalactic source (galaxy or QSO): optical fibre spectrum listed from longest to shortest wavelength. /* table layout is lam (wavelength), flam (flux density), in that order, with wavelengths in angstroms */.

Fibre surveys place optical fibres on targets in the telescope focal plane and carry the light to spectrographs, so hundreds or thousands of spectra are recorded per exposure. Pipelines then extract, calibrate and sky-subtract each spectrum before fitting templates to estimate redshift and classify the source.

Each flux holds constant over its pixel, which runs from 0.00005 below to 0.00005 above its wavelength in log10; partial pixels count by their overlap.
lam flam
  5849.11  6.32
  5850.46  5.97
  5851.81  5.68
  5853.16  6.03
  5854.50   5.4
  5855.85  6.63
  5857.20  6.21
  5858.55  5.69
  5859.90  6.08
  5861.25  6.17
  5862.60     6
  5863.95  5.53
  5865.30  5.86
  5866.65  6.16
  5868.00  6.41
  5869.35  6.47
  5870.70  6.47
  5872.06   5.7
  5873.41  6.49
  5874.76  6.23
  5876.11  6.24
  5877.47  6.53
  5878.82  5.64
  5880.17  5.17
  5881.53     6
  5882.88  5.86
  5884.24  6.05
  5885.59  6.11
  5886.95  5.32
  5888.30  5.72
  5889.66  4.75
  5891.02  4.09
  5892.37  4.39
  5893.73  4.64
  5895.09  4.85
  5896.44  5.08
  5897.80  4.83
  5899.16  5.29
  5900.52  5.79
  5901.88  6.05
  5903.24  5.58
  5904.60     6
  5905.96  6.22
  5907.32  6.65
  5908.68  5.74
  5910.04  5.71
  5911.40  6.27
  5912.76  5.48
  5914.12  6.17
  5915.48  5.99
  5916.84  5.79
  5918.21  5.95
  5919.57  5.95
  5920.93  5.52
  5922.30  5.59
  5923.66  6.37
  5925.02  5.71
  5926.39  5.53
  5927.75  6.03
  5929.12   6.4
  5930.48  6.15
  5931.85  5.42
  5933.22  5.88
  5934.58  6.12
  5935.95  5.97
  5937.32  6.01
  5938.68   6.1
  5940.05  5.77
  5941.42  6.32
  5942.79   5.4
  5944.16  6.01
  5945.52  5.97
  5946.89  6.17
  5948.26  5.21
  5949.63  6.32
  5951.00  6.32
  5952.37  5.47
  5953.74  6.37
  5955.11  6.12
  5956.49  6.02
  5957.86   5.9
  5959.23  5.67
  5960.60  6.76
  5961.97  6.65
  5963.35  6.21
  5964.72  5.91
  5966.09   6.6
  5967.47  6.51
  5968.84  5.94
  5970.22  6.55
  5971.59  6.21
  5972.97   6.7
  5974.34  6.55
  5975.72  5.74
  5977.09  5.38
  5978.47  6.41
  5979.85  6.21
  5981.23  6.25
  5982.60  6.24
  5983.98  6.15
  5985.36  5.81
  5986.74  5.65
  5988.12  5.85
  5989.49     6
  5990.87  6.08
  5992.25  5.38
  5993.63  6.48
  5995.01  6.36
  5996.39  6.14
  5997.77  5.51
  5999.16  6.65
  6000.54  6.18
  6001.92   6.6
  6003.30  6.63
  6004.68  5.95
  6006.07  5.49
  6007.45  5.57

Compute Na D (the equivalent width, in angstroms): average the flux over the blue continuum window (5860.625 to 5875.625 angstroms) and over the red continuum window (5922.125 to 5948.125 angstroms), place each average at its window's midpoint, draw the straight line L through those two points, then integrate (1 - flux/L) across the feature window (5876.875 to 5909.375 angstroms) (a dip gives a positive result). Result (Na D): 3.0 angstroms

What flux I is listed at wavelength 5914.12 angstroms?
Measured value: 6.17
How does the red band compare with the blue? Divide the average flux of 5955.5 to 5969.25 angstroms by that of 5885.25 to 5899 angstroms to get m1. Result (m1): 1.25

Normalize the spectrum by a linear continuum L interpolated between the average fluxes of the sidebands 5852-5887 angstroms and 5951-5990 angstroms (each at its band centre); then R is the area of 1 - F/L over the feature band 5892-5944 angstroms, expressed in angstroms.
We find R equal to 2.7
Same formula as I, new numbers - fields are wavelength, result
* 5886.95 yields 5.32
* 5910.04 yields 5.71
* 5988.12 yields 5.85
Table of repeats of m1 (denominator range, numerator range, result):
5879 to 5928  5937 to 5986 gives 1.09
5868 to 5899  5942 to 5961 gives 1.07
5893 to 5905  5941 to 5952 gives 1.12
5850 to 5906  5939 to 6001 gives 1.06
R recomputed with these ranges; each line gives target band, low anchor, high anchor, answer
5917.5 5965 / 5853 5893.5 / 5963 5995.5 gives 0.3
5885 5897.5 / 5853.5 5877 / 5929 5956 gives 2.2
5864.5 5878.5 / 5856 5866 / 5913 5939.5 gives -0.6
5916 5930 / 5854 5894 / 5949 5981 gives 0.3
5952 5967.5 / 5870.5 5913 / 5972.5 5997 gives -0.6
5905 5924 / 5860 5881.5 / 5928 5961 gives 0.2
